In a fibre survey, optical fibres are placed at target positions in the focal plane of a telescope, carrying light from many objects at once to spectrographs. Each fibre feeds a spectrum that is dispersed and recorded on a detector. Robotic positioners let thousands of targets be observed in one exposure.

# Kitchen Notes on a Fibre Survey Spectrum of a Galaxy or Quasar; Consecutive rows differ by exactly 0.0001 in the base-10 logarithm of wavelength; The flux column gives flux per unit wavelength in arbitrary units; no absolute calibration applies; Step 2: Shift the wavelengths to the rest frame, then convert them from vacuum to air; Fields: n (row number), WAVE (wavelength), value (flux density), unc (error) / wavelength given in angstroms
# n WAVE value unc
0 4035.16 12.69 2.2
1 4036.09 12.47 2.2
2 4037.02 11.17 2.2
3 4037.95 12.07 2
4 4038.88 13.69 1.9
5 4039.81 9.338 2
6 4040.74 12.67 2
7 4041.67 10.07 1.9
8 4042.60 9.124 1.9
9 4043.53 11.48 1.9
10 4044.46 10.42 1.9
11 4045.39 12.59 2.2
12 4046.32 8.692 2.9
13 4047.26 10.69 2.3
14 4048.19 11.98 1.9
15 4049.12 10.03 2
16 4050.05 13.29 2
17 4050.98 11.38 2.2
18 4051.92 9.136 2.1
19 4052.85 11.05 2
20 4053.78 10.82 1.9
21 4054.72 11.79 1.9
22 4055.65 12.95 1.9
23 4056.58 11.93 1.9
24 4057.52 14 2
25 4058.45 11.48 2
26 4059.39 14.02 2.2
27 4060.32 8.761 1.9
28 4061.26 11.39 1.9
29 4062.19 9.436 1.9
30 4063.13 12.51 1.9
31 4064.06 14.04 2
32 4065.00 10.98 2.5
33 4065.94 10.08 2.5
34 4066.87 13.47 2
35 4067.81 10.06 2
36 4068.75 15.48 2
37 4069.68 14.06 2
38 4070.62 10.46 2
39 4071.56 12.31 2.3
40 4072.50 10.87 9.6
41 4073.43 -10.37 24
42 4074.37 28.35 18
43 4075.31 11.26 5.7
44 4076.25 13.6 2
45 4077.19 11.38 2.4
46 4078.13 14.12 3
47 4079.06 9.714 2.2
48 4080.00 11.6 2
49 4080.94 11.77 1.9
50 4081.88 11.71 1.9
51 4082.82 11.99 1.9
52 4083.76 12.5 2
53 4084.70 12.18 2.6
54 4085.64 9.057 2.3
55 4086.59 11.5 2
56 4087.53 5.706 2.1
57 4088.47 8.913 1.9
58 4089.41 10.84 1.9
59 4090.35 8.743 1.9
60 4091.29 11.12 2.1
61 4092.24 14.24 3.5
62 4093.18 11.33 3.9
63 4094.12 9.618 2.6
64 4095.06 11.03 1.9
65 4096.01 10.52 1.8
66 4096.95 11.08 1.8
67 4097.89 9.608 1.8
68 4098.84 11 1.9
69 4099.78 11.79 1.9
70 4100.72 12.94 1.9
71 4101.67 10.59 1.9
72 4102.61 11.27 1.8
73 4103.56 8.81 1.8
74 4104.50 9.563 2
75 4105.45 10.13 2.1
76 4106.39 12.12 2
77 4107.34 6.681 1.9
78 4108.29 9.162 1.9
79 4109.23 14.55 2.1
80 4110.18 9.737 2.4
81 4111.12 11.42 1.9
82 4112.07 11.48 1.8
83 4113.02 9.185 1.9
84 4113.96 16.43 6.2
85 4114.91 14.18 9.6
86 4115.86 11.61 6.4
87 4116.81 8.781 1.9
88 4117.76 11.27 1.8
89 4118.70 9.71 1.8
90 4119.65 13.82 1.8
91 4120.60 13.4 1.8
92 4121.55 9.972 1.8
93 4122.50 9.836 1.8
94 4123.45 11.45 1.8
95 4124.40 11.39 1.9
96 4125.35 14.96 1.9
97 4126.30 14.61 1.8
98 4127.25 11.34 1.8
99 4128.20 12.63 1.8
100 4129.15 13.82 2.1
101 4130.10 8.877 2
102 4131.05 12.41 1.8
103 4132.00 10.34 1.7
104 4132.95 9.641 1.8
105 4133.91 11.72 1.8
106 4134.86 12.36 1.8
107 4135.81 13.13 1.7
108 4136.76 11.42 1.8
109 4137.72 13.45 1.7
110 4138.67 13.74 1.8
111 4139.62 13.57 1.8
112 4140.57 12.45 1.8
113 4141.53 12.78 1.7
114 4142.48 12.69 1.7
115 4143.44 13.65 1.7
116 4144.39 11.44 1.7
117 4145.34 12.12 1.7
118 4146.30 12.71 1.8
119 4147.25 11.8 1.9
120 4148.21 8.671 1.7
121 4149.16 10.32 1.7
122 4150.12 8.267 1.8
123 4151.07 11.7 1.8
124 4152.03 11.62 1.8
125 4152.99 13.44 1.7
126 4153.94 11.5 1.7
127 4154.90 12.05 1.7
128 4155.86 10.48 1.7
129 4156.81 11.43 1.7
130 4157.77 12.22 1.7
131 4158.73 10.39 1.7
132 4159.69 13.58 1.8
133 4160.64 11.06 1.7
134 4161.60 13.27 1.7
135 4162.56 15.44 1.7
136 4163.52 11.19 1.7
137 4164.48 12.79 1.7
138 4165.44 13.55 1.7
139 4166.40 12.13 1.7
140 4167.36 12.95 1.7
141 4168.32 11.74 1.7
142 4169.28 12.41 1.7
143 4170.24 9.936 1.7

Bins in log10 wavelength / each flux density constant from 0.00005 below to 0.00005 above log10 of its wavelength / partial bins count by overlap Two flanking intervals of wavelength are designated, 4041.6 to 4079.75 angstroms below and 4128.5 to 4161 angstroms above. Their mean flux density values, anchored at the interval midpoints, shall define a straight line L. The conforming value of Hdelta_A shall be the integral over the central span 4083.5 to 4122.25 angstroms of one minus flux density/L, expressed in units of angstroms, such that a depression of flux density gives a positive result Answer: 2.42 angstroms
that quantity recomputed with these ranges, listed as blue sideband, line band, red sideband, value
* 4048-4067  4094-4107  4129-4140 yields 1.2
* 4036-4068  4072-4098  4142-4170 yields 1.6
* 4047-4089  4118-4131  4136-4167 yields -0.1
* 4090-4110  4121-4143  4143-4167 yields -1.4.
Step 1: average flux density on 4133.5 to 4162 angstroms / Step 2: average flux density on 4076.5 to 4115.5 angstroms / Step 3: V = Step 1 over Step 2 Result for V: 1.09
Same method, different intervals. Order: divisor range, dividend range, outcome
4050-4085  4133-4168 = 1.03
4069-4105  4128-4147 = 1.11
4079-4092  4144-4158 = 1.07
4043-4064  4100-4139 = 1.01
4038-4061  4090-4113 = 0.95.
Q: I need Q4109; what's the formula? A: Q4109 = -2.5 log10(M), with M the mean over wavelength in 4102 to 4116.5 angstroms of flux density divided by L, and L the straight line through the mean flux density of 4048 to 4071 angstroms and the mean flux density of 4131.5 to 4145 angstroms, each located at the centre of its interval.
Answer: 0.100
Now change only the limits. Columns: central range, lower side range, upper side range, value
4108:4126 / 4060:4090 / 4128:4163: -0.01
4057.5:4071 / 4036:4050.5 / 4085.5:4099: -0.11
